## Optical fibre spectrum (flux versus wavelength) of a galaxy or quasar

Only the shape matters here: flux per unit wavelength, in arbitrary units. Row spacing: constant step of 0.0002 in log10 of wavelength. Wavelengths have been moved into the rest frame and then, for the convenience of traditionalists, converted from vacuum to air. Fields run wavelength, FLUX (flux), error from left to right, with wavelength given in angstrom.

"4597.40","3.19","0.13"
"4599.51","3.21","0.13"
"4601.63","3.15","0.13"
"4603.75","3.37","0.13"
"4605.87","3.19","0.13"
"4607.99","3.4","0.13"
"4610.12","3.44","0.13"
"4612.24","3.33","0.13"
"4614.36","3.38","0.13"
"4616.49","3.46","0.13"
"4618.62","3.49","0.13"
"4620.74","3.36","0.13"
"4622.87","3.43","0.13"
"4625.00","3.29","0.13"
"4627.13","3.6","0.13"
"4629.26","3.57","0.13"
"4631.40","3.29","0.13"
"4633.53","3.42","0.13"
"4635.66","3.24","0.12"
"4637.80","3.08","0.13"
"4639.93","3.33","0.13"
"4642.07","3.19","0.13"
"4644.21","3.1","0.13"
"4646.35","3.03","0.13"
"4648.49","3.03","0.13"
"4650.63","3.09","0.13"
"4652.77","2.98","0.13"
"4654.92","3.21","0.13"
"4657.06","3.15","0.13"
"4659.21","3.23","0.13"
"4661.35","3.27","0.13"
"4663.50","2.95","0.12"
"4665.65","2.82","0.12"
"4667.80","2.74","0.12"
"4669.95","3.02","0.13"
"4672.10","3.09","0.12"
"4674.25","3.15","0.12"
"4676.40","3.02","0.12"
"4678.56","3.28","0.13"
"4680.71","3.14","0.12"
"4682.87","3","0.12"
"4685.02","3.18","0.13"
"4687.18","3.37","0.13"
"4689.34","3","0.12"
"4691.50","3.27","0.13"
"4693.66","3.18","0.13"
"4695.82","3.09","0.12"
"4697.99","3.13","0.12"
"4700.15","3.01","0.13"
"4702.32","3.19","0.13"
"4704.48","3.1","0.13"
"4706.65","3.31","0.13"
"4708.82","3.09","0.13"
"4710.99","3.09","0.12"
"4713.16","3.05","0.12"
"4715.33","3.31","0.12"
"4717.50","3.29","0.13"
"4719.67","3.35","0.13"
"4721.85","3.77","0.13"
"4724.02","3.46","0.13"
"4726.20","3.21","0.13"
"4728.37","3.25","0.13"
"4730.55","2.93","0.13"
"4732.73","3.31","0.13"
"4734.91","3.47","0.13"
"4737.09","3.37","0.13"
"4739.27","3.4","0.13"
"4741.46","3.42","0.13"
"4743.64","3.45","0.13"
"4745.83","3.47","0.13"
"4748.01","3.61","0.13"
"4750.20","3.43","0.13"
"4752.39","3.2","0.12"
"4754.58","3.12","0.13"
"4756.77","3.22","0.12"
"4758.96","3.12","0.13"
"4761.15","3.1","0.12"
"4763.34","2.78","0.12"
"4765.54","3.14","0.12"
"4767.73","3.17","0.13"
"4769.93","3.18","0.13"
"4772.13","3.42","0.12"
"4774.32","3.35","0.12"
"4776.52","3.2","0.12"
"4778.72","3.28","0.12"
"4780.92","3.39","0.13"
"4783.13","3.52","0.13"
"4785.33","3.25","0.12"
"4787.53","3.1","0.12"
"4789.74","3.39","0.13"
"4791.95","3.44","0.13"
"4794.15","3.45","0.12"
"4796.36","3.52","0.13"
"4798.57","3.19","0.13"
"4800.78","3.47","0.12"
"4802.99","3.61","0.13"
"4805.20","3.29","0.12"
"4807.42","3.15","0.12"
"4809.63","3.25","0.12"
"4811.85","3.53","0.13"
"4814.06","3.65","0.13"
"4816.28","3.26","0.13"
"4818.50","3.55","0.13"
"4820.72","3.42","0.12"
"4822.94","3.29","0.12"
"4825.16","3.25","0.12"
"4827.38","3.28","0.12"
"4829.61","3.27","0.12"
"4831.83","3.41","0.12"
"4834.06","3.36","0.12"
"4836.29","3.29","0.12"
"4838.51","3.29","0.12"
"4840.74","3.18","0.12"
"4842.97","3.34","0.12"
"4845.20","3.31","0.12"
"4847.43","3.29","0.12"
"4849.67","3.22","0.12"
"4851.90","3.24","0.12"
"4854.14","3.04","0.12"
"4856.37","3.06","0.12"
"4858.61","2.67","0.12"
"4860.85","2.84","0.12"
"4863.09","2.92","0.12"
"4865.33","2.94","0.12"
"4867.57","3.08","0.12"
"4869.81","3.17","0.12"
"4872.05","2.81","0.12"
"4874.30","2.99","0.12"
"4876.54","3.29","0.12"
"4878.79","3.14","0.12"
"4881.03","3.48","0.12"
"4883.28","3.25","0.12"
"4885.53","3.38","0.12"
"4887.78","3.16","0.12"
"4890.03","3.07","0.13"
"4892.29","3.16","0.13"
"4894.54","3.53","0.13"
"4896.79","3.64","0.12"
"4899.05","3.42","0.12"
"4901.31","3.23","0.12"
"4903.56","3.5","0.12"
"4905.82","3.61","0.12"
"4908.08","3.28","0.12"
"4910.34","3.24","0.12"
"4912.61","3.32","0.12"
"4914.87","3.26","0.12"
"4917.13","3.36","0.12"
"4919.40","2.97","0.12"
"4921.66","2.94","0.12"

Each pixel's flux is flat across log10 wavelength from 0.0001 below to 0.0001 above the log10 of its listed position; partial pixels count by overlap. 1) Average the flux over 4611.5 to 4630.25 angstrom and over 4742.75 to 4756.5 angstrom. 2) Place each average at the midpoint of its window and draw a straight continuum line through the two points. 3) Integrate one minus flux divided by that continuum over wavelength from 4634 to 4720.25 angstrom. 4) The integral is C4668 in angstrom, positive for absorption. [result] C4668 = 7.0 angstrom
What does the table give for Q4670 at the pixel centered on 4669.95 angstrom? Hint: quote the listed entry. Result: 3.02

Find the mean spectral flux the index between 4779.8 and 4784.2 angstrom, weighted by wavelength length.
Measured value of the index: 3.45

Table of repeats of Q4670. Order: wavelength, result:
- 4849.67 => 3.22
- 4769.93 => 3.18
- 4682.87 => 3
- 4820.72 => 3.42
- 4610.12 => 3.44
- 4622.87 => 3.43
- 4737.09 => 3.37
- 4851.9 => 3.24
